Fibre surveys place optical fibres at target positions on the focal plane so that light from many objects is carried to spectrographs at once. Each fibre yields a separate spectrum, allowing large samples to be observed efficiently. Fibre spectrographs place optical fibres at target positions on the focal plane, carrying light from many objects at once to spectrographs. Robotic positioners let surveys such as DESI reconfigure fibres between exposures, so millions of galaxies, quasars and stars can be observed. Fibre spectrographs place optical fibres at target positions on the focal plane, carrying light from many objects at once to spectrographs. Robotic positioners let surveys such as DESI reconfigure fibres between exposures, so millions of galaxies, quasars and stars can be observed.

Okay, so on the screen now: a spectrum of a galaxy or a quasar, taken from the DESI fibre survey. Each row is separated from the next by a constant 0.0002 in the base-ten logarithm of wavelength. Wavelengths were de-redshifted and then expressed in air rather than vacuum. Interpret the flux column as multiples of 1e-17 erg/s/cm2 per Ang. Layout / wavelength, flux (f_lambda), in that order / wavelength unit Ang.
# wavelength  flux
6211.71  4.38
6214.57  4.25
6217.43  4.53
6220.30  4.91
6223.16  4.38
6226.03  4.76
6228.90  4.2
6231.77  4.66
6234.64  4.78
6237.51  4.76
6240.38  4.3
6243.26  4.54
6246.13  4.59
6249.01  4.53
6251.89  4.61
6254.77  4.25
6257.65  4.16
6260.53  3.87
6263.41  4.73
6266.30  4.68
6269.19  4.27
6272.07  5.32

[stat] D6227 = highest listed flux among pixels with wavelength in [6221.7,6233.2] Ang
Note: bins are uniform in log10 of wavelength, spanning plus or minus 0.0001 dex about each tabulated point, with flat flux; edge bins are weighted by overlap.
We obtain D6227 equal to 4.76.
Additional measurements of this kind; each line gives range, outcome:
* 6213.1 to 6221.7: 4.91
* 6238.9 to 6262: 4.61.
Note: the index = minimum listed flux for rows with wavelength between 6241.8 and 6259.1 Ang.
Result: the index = 4.16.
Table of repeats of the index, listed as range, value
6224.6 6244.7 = 4.2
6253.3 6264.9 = 3.87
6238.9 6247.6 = 4.3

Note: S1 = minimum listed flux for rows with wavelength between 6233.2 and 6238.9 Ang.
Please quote 4.76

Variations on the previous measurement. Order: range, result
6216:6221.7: 4.53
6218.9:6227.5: 4.38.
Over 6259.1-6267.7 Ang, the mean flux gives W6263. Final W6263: 4.43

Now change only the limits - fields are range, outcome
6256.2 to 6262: 4.02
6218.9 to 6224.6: 4.64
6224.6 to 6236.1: 4.6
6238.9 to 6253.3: 4.51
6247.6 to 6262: 4.29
